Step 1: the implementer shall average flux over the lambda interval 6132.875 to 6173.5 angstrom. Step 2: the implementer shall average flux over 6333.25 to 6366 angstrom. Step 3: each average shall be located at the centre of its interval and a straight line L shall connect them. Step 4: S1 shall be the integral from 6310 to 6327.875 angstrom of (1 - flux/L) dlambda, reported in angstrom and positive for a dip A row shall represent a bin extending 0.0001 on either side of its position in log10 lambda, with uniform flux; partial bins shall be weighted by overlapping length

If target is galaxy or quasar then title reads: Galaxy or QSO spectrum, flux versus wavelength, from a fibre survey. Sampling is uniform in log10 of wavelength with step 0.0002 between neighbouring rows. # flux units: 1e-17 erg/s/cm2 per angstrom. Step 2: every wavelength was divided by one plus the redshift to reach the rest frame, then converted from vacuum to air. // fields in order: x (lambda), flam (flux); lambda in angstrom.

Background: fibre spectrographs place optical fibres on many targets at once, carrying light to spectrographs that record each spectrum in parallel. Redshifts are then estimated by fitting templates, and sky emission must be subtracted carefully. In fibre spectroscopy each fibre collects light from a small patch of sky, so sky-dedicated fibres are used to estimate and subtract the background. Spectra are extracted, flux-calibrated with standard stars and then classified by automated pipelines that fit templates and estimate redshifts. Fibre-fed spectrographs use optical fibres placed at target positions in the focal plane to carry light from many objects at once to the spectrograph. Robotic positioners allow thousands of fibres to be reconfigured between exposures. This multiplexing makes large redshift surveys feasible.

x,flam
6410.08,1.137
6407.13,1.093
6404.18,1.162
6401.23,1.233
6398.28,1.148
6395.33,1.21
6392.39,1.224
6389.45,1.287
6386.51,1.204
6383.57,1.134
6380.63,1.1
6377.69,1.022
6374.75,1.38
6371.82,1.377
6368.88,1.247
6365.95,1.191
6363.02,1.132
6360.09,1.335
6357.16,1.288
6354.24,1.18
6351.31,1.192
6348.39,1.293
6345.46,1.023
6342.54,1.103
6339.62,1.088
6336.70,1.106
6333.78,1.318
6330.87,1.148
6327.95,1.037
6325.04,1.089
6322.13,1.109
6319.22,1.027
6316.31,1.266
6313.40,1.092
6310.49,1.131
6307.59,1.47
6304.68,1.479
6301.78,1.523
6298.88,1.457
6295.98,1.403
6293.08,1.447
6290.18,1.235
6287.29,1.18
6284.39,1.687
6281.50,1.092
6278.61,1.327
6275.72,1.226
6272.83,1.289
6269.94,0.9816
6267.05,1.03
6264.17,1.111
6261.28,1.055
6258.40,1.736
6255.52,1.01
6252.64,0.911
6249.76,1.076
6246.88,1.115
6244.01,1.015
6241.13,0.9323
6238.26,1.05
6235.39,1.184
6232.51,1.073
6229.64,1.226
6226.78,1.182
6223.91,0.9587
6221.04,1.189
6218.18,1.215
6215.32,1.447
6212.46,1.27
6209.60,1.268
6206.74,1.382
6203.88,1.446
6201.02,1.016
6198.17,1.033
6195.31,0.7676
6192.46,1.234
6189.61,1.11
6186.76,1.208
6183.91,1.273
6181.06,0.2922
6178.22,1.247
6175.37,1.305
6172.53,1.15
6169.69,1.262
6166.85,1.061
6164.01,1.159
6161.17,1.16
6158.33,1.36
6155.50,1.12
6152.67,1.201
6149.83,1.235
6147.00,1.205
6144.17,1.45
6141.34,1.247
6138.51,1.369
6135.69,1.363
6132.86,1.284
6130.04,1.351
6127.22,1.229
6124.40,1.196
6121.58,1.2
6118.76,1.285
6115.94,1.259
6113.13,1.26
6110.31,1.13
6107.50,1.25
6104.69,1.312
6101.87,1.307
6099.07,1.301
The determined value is 1.2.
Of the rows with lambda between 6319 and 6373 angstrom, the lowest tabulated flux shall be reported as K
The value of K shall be 1.023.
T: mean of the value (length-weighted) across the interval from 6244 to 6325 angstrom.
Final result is 1.23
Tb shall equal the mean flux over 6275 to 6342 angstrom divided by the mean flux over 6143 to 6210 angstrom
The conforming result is 1.1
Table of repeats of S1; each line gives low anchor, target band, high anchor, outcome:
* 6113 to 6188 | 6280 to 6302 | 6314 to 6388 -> -3.4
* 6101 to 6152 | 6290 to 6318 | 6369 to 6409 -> -3.0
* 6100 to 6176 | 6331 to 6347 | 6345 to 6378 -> 1.4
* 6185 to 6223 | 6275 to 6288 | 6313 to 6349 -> -1.8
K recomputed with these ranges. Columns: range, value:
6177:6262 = 0.2922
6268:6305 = 0.9816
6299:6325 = 1.027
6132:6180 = 1.061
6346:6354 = 1.192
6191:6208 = 0.7676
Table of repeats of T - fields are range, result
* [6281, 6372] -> 1.24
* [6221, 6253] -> 1.08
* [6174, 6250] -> 1.13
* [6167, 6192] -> 1.11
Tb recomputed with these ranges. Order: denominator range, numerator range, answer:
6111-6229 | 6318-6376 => 0.99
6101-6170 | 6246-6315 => 1.00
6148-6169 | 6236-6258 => 0.89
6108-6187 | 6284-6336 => 1.05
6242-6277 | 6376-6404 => 1.04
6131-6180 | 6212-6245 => 0.92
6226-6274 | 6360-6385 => 1.08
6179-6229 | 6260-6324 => 1.10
